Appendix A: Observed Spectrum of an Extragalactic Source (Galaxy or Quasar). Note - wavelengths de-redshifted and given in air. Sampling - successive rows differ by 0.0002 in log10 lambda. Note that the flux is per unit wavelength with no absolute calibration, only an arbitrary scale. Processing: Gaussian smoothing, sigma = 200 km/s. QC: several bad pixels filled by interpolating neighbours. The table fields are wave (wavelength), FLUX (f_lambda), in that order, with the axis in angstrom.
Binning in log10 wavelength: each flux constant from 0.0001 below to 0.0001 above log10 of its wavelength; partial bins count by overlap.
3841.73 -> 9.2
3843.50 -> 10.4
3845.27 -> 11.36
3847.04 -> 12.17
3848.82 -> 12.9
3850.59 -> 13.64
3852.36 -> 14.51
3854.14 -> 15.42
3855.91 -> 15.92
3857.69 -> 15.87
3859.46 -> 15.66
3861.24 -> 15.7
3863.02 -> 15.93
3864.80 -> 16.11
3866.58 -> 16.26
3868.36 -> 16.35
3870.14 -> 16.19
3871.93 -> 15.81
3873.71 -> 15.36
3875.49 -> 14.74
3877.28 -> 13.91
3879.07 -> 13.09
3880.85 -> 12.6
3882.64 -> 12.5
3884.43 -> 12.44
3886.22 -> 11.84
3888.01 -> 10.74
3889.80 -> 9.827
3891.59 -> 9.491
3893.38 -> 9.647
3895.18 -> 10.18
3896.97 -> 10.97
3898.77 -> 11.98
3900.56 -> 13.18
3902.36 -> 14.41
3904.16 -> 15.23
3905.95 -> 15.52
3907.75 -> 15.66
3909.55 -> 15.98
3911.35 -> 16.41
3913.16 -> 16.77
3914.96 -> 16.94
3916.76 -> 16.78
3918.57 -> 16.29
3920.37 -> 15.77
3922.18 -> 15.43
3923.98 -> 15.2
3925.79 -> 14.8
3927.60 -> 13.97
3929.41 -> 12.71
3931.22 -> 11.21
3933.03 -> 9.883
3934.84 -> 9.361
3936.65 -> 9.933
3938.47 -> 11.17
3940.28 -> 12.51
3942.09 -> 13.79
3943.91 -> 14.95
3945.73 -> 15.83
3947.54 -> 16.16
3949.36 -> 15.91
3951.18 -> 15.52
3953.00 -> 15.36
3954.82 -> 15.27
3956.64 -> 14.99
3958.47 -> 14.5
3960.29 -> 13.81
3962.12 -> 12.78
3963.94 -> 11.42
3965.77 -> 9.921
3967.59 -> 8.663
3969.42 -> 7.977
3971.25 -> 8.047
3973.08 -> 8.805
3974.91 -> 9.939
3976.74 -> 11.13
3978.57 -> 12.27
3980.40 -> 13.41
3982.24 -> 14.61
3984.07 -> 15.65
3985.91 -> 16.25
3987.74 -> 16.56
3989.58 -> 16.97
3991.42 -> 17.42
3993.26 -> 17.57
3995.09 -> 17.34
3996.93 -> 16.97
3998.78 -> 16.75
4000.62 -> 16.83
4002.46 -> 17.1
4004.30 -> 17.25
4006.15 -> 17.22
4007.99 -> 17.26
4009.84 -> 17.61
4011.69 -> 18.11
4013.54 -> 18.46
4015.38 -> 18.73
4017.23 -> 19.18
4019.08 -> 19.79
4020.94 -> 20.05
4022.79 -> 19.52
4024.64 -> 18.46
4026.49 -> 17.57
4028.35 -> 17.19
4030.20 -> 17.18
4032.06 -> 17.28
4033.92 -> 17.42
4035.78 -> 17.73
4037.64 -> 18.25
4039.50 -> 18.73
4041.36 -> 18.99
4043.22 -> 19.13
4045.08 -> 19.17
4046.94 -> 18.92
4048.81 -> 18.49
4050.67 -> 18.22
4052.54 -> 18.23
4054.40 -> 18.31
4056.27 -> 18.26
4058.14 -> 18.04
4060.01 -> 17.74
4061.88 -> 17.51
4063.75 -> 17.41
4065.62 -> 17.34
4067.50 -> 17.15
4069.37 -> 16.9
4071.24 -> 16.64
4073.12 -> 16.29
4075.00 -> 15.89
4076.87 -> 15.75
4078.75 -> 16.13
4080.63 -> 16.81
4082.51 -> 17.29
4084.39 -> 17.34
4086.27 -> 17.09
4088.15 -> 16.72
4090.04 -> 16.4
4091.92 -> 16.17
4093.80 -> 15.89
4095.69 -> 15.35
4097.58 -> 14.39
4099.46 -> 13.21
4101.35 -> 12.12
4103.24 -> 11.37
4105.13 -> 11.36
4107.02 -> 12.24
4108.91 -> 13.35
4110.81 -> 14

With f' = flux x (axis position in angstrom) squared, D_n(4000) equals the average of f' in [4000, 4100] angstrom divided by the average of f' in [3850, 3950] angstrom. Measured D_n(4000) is 1.35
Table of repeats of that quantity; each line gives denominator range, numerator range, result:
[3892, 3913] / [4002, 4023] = 1.43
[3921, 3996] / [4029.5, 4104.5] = 1.33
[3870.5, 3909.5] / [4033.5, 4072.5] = 1.51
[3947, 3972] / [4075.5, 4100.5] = 1.33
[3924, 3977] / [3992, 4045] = 1.49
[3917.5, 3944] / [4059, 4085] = 1.38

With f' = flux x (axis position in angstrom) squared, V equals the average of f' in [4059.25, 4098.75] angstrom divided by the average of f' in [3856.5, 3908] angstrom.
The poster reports 1.34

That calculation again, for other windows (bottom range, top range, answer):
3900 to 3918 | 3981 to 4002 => 1.10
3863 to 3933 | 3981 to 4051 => 1.35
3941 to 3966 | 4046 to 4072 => 1.30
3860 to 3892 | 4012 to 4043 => 1.43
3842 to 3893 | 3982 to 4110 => 1.35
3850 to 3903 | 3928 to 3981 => 0.94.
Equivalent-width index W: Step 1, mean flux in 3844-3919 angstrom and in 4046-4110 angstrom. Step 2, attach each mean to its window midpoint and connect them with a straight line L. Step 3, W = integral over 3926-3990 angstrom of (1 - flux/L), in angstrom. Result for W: 8.6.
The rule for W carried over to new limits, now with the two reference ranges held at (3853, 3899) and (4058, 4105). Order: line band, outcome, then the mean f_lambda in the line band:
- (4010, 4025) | -3.7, 19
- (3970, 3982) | 3.3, 10.8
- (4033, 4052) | -3.6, 18.5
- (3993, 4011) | -2.5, 17.2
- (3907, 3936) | -0.7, 14.5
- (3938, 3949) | 0.1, 14.3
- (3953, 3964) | 0.4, 14.1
